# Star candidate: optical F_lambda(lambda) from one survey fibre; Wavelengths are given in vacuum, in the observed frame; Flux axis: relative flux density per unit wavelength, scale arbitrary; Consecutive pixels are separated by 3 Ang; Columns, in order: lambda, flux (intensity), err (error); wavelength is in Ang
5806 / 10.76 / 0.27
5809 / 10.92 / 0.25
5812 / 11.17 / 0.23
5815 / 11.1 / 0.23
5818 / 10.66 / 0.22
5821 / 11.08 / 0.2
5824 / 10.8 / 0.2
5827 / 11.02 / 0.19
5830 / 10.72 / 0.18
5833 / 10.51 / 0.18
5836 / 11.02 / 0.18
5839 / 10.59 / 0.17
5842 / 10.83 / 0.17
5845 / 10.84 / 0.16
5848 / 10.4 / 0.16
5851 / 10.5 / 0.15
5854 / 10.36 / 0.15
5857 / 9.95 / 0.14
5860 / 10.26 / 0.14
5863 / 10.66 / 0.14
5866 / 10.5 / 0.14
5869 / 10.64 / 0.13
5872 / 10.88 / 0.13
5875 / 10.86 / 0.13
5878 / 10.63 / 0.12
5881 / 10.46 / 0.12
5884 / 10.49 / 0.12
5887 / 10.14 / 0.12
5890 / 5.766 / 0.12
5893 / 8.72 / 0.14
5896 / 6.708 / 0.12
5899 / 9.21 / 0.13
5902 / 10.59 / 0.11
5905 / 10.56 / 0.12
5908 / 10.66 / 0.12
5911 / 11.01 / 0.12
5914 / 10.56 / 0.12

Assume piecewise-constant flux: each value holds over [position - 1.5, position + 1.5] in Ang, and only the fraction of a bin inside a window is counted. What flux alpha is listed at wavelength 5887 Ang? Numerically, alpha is 10.14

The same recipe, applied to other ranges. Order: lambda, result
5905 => 10.56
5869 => 10.64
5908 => 10.66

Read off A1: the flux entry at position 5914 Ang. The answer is 10.56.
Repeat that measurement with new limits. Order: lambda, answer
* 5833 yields 10.51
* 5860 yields 10.26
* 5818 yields 10.66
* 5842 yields 10.83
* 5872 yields 10.88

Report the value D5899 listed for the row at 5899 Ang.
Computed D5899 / 9.21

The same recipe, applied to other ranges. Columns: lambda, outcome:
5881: 10.46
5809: 10.92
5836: 11.02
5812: 11.17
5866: 10.5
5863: 10.66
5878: 10.63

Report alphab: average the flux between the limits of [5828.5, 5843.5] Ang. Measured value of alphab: 10.7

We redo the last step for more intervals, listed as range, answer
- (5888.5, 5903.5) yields 8.2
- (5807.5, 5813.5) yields 11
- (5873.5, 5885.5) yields 10.6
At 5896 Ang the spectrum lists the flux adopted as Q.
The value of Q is 6.708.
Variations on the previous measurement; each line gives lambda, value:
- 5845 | 10.84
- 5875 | 10.86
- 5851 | 10.5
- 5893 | 8.72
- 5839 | 10.59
